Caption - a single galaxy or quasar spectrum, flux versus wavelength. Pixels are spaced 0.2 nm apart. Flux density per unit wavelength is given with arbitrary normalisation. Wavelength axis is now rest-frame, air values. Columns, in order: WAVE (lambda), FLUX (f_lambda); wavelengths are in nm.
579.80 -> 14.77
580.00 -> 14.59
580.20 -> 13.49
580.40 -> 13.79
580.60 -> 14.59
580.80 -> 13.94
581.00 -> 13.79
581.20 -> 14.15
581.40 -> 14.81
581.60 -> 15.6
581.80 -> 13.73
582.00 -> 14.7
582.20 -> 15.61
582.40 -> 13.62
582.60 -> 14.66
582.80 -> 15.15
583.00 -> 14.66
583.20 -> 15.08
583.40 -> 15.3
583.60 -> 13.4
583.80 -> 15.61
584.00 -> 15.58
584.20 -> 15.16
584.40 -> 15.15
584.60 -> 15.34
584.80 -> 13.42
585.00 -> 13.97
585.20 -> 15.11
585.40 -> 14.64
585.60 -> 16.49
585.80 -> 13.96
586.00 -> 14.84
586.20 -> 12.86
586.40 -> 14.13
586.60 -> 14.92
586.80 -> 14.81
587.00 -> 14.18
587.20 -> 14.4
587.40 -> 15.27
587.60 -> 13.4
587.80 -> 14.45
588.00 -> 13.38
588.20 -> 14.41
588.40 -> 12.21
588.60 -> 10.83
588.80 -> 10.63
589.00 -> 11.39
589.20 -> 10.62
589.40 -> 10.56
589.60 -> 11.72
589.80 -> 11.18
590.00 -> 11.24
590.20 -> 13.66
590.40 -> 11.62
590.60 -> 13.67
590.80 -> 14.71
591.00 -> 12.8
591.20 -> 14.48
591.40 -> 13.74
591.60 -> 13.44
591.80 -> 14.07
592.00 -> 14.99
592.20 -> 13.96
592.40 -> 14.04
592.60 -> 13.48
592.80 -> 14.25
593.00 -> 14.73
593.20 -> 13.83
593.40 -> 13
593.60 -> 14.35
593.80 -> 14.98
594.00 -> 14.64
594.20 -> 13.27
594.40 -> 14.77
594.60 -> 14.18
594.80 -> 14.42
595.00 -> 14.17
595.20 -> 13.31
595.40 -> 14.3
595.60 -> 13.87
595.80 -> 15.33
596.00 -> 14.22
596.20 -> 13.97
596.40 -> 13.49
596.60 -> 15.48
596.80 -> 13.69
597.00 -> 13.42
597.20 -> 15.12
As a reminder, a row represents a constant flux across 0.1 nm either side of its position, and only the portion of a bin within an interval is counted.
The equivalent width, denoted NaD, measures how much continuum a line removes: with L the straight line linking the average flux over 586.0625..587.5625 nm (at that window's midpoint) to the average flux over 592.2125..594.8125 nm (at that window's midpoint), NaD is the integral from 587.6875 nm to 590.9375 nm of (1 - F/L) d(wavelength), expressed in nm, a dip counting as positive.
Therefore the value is 0.45 nm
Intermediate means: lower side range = 14.3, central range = 12.3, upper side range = 14.1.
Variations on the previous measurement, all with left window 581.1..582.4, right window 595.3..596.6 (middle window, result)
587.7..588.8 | 0.127 nm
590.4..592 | 0.072 nm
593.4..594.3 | 0.012 nm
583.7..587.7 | -0.025 nm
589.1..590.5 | 0.285 nm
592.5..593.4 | 0.026 nm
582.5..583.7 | -0.005 nm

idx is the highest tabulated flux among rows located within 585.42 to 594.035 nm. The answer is 16.49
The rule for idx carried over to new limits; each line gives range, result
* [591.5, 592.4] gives 14.99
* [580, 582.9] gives 15.61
